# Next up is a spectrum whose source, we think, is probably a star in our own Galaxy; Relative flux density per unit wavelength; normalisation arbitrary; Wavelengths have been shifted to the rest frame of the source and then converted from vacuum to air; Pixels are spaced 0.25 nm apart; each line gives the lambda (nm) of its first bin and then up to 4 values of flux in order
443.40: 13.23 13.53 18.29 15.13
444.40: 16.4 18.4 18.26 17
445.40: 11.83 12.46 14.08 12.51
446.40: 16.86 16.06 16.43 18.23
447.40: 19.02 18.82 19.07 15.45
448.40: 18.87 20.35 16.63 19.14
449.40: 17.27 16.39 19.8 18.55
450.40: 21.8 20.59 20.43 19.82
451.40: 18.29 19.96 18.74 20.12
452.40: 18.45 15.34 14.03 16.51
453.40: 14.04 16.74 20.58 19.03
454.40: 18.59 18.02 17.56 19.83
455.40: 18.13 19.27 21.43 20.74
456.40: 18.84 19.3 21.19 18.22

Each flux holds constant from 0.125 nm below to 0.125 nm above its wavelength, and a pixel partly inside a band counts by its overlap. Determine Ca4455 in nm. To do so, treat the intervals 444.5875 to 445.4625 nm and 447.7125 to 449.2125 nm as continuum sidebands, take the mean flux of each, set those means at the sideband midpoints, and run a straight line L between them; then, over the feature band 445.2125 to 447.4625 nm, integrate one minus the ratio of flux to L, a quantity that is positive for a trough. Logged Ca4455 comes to 0.26 nm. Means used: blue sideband 16.6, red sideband 18.2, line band 15.2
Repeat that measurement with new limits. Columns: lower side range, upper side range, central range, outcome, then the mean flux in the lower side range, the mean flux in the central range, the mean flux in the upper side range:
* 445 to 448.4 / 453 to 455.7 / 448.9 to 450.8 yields -0.23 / 16.1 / 18.9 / 18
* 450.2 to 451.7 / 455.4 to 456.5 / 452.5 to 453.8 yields 0.29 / 20.1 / 15.5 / 19.9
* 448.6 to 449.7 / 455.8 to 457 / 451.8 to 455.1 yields 0.30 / 17.9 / 17.6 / 20.3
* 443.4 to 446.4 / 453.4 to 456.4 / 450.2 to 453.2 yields -0.18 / 15.2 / 18.7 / 18.9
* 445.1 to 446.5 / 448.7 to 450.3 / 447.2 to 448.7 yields -0.20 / 13.9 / 18.5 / 18.1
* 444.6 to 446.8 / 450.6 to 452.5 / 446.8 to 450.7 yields -0.24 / 15.2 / 18.5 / 19.5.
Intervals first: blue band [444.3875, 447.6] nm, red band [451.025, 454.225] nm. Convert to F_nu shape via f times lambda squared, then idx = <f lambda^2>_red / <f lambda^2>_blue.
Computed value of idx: 1.14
